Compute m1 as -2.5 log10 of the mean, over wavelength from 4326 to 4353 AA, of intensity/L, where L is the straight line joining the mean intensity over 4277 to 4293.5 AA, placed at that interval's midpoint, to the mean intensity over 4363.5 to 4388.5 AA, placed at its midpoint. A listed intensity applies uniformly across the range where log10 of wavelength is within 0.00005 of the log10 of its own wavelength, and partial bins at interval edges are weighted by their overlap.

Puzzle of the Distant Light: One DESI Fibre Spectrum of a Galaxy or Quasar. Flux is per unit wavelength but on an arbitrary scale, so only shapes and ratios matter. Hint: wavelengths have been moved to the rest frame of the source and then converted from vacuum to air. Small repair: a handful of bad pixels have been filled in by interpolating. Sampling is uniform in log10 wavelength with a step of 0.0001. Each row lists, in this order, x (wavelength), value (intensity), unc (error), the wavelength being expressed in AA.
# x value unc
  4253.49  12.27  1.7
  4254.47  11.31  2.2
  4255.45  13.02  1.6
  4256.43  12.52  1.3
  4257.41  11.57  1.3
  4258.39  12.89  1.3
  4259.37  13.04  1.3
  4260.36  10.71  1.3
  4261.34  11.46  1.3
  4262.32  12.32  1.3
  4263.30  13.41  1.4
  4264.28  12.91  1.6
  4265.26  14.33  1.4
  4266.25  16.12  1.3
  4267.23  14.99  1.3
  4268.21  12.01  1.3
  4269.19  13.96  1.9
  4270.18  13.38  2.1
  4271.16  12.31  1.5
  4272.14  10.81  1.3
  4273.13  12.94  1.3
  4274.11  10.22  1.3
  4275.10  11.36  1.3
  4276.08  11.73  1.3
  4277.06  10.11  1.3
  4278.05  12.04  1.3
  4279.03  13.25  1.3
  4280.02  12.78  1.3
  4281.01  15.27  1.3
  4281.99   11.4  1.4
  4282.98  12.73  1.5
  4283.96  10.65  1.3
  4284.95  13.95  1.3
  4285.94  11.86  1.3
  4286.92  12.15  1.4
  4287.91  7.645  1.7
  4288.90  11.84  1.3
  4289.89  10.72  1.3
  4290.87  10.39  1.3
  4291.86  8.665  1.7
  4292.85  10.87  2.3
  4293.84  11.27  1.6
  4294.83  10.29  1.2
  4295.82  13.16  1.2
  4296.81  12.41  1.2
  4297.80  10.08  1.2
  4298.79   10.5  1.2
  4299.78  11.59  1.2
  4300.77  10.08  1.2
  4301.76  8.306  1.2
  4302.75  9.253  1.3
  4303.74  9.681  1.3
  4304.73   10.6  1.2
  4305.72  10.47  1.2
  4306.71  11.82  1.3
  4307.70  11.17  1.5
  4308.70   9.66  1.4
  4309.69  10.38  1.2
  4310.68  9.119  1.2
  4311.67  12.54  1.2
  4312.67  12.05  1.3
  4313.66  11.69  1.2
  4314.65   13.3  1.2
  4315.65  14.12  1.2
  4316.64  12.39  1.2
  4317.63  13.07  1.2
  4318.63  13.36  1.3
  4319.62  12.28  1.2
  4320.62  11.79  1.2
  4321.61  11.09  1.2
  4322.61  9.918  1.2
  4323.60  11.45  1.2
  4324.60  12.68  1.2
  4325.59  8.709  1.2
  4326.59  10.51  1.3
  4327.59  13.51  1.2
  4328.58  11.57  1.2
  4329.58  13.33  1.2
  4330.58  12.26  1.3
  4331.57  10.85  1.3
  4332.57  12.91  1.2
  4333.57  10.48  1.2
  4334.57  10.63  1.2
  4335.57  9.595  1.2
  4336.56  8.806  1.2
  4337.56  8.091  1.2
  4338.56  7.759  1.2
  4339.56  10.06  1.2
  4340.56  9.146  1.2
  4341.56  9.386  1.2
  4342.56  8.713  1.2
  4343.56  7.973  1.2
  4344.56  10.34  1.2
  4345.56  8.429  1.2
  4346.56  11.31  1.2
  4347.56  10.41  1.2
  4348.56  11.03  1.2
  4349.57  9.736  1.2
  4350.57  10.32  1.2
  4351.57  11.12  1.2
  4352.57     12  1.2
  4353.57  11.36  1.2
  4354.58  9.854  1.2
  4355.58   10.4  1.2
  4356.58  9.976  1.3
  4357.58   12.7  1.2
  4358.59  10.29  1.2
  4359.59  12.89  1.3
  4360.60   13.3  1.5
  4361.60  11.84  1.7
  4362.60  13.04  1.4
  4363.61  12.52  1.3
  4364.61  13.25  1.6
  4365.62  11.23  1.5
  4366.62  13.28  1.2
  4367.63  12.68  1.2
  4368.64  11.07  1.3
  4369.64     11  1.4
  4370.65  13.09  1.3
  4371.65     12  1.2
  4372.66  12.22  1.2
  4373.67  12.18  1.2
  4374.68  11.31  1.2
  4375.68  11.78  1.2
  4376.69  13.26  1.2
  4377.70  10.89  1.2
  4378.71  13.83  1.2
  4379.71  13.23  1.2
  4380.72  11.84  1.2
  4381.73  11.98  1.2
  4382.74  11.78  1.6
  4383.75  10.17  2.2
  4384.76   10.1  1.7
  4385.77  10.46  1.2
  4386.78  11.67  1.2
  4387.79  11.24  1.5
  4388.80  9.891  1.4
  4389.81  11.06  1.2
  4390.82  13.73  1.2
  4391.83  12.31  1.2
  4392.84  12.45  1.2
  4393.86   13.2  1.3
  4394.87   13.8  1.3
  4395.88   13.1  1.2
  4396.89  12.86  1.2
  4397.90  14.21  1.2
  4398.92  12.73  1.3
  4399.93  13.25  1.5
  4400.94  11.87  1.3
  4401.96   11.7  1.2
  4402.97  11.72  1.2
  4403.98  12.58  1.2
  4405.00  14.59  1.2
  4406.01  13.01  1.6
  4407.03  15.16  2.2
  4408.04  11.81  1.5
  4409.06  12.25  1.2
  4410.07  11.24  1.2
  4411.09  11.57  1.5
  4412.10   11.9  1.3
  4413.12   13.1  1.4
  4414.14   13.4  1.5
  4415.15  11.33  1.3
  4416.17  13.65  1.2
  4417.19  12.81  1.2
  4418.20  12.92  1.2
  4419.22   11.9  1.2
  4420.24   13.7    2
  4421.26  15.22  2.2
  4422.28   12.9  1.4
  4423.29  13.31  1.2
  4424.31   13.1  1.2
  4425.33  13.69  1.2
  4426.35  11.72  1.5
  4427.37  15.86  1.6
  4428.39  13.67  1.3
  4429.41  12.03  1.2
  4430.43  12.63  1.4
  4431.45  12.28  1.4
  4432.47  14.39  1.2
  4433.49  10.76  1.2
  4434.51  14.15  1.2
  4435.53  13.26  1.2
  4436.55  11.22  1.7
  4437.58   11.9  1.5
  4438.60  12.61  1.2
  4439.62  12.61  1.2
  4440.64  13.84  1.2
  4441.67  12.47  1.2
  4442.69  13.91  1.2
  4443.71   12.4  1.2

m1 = 0.14 mag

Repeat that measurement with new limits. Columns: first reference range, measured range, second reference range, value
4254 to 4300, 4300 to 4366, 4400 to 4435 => 0.13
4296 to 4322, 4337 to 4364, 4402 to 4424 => 0.14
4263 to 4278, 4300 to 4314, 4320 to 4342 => 0.09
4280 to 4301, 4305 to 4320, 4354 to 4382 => -0.02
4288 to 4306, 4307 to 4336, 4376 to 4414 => -0.06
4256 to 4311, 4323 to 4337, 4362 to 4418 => 0.06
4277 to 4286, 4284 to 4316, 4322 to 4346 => 0.07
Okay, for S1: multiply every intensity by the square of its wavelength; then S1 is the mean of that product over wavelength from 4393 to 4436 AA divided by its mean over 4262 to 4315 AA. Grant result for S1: 1.18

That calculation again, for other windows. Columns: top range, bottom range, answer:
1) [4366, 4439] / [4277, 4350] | 1.19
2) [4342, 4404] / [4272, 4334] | 1.06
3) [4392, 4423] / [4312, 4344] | 1.21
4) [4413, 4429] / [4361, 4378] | 1.11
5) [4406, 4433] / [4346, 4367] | 1.16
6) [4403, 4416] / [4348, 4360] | 1.18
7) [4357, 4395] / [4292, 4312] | 1.17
